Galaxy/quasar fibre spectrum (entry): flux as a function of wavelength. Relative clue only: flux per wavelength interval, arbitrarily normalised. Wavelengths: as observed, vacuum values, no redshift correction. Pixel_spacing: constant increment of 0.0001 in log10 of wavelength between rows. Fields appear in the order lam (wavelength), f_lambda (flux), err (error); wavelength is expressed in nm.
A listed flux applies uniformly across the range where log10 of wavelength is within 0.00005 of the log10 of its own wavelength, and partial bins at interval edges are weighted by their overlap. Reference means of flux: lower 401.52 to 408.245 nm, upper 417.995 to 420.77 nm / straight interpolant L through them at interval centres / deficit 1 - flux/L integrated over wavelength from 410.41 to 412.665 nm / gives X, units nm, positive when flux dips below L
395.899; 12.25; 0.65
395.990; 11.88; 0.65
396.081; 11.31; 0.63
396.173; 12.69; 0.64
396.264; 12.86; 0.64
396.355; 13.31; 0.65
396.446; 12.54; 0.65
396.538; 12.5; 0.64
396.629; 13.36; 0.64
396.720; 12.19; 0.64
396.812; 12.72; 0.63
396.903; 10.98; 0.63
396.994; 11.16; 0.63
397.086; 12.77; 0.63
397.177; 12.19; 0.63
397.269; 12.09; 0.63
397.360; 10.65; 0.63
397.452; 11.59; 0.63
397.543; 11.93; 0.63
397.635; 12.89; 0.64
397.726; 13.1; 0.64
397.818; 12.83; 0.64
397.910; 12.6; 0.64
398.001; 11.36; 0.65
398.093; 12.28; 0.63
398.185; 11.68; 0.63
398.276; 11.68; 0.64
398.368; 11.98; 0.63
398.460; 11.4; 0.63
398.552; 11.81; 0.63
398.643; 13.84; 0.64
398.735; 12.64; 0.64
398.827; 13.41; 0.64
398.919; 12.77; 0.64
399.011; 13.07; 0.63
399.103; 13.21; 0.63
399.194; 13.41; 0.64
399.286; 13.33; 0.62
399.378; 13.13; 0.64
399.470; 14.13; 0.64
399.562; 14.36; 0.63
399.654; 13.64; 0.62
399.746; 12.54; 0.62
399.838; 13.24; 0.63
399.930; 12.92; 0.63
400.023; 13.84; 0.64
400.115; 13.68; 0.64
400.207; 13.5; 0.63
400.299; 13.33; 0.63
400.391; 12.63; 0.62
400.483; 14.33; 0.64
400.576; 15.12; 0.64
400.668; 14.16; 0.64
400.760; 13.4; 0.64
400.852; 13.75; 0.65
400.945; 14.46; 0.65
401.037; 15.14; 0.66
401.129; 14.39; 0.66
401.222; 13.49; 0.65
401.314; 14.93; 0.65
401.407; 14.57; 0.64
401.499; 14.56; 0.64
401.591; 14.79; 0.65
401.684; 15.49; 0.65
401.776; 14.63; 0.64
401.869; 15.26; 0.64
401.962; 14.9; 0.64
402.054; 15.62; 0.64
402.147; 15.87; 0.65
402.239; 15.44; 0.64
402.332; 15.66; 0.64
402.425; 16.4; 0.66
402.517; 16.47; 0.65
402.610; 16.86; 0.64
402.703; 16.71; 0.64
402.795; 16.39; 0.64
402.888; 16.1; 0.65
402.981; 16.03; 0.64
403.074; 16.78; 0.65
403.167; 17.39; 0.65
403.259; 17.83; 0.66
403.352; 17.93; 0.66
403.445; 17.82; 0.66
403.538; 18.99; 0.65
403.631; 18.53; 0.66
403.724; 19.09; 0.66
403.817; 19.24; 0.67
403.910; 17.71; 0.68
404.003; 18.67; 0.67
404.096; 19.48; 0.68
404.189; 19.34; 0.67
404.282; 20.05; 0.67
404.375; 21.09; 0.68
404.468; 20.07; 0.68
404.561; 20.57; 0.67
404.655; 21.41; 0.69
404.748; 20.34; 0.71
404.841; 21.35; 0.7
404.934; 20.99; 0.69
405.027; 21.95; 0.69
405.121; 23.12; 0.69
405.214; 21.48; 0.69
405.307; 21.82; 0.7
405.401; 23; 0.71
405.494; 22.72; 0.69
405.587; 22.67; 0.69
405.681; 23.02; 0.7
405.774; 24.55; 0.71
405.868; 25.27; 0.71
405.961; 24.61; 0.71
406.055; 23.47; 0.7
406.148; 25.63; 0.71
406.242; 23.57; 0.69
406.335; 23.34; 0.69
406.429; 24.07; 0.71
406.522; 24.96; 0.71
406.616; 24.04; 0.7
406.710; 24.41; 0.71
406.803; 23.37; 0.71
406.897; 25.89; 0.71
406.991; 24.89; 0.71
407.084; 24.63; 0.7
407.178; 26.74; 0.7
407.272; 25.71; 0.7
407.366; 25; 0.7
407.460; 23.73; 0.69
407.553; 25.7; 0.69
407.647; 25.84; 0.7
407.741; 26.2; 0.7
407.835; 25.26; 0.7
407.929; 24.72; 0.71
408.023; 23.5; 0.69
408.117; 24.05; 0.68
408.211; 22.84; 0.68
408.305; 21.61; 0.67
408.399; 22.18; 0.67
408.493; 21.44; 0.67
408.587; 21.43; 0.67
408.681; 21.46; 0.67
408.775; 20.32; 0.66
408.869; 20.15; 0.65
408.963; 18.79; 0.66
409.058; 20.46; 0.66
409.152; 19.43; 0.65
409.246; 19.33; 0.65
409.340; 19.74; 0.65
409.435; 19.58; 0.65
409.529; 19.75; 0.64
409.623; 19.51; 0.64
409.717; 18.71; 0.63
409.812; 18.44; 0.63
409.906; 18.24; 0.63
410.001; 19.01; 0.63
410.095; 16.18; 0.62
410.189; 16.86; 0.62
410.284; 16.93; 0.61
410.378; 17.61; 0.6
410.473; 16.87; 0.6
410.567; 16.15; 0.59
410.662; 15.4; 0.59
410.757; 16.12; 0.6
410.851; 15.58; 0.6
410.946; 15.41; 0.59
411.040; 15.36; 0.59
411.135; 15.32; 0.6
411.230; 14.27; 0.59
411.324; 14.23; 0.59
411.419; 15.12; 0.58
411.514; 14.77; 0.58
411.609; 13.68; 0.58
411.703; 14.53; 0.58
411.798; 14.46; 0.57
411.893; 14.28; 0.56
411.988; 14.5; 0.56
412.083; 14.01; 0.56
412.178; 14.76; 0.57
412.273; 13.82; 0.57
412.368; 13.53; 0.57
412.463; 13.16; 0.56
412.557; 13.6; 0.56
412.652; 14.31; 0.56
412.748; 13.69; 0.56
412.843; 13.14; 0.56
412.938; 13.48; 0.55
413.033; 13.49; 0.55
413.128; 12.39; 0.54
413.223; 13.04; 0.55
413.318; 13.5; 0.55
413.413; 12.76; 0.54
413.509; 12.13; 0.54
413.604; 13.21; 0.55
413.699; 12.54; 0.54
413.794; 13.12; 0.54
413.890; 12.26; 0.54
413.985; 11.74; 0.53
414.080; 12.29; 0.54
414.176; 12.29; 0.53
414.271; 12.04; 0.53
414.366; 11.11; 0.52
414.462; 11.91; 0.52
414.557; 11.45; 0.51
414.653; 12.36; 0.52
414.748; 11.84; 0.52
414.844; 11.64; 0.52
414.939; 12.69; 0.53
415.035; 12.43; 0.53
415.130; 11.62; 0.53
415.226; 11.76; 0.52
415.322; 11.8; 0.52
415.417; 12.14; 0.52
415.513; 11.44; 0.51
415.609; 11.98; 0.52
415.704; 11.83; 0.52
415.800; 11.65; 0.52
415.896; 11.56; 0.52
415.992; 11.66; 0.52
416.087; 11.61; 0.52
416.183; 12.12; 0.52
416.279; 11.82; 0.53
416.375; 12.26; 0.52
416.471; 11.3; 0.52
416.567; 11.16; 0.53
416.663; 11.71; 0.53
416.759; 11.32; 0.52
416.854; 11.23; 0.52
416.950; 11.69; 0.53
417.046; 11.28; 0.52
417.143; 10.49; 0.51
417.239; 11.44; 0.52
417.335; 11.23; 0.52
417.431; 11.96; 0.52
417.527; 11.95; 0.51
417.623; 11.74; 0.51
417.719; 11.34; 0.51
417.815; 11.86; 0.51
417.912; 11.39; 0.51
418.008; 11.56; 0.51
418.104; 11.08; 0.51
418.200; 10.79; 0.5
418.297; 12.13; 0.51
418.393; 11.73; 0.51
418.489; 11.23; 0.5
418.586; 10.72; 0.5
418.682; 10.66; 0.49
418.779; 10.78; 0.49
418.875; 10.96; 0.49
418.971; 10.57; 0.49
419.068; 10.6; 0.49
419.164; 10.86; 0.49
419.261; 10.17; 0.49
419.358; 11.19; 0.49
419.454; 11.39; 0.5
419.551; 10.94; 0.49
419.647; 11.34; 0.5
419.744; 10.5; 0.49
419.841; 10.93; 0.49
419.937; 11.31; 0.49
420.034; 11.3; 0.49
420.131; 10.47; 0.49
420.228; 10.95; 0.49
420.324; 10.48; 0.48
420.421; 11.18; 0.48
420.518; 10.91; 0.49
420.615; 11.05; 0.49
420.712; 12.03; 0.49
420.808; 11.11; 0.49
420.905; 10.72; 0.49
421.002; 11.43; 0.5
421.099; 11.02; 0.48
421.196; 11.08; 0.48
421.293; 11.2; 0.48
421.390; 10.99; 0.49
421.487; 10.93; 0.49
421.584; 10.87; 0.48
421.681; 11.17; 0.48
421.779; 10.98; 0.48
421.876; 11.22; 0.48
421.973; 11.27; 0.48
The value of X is 0.22 nm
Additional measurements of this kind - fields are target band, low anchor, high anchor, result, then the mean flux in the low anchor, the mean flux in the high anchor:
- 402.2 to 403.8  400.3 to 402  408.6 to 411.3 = -0.21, 14.4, 17.9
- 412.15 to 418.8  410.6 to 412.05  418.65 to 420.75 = 0.43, 14.9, 10.9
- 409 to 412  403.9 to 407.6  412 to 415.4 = 0.02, 22.9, 12.7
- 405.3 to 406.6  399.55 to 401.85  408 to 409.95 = -0.41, 14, 20.5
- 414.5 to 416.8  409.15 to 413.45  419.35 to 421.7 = 0.28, 15.6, 11.1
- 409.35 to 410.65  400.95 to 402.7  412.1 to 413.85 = -0.39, 15.3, 13.3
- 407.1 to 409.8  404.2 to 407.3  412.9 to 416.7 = -0.32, 23.1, 12.1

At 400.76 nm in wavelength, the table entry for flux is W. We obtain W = 13.4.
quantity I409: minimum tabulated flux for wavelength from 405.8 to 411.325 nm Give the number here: 14.23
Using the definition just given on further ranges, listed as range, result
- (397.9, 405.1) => 11.36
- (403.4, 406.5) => 17.71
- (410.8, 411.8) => 13.68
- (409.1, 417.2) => 10.49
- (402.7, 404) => 16.03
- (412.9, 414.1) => 11.74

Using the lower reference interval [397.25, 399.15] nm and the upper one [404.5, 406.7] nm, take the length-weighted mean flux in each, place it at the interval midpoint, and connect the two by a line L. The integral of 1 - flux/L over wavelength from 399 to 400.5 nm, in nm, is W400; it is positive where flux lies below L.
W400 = 0.11 nm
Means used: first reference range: 12.3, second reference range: 23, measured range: 13.4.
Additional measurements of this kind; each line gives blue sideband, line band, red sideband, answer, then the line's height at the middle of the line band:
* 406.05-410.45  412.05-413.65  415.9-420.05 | 0.34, 17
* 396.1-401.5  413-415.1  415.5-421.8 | -0.13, 11.7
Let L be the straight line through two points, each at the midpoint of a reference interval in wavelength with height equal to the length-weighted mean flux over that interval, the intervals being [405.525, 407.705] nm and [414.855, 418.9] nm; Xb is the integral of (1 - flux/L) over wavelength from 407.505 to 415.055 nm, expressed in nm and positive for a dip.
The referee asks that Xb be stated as 1.00 nm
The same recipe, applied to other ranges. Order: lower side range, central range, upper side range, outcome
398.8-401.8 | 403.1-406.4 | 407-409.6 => -0.41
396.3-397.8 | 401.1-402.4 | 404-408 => 0.22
